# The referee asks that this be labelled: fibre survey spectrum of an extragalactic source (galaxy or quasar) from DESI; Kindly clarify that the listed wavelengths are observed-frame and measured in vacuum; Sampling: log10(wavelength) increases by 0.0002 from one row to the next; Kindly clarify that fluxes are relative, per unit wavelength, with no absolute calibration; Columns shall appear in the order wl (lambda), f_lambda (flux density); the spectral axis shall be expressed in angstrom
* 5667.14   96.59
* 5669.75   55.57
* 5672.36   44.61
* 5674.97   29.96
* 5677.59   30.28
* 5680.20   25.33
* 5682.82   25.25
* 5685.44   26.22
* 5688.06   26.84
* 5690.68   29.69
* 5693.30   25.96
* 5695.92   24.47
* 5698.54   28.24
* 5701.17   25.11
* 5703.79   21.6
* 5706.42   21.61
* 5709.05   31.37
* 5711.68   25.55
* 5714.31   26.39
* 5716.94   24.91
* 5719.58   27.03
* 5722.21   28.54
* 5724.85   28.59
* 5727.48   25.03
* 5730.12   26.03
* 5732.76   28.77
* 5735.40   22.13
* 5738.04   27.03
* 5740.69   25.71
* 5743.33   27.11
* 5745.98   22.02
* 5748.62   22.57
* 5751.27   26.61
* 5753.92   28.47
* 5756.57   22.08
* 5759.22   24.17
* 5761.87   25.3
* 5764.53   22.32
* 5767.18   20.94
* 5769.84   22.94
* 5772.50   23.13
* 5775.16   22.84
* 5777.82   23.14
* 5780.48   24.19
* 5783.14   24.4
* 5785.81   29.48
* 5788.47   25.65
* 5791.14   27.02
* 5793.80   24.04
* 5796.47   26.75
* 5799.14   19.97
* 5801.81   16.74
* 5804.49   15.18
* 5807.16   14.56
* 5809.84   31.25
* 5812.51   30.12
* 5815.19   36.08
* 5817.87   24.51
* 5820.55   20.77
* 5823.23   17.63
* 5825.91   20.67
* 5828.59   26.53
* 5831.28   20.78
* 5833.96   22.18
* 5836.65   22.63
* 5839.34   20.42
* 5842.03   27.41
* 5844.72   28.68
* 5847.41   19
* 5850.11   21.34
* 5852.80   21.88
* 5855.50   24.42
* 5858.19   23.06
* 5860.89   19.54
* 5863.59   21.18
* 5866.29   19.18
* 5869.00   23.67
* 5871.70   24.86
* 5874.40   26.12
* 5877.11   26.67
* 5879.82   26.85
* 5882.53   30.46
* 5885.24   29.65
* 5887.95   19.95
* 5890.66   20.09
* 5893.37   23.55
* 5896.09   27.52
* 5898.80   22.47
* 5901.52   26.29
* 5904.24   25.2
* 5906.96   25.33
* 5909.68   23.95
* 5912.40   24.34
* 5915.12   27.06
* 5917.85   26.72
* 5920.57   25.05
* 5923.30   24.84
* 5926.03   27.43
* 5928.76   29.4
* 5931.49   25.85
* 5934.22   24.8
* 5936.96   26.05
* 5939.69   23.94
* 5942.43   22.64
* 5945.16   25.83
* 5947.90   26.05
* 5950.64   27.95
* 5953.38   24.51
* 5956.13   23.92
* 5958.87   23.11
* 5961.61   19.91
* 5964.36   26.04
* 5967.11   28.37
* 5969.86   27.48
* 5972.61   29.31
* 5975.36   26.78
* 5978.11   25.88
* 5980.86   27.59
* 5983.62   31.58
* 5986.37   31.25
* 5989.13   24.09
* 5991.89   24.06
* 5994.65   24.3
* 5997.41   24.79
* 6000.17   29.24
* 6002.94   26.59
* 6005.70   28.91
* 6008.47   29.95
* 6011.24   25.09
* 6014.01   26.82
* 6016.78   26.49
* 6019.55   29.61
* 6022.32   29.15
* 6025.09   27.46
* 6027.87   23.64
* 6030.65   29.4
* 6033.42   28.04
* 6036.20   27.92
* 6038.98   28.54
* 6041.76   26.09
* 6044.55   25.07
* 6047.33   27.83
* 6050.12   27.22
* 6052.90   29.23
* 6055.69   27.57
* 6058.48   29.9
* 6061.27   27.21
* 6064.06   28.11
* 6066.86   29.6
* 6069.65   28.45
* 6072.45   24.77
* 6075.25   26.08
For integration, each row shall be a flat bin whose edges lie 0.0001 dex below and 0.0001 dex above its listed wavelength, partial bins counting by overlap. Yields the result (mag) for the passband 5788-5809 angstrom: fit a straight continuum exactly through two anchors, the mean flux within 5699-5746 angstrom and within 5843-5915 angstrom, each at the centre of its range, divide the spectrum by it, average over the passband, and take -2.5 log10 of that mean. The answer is 0.18 mag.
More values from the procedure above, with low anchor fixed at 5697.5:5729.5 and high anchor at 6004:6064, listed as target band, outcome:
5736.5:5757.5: 0.05 mag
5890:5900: 0.14 mag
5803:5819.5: 0.06 mag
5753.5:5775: 0.13 mag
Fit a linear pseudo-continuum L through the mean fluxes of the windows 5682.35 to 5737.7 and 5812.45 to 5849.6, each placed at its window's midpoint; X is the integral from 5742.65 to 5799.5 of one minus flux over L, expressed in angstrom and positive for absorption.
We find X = 1.4 angstrom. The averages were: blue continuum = 26.2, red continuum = 23.8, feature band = 24.4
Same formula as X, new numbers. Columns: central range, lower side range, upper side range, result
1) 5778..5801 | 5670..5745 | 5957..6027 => 2.0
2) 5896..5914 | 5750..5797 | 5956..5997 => 0.6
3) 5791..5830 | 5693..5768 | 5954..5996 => 3.5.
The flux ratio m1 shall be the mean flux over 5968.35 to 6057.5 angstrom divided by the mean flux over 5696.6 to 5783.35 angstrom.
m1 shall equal 1.1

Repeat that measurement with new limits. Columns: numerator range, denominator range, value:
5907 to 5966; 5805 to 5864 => 1.08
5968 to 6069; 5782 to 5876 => 1.18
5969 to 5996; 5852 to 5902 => 1.13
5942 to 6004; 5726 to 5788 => 1.06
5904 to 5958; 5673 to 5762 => 0.97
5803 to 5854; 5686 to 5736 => 0.88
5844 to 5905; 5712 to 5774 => 0.95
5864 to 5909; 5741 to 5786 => 1.03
